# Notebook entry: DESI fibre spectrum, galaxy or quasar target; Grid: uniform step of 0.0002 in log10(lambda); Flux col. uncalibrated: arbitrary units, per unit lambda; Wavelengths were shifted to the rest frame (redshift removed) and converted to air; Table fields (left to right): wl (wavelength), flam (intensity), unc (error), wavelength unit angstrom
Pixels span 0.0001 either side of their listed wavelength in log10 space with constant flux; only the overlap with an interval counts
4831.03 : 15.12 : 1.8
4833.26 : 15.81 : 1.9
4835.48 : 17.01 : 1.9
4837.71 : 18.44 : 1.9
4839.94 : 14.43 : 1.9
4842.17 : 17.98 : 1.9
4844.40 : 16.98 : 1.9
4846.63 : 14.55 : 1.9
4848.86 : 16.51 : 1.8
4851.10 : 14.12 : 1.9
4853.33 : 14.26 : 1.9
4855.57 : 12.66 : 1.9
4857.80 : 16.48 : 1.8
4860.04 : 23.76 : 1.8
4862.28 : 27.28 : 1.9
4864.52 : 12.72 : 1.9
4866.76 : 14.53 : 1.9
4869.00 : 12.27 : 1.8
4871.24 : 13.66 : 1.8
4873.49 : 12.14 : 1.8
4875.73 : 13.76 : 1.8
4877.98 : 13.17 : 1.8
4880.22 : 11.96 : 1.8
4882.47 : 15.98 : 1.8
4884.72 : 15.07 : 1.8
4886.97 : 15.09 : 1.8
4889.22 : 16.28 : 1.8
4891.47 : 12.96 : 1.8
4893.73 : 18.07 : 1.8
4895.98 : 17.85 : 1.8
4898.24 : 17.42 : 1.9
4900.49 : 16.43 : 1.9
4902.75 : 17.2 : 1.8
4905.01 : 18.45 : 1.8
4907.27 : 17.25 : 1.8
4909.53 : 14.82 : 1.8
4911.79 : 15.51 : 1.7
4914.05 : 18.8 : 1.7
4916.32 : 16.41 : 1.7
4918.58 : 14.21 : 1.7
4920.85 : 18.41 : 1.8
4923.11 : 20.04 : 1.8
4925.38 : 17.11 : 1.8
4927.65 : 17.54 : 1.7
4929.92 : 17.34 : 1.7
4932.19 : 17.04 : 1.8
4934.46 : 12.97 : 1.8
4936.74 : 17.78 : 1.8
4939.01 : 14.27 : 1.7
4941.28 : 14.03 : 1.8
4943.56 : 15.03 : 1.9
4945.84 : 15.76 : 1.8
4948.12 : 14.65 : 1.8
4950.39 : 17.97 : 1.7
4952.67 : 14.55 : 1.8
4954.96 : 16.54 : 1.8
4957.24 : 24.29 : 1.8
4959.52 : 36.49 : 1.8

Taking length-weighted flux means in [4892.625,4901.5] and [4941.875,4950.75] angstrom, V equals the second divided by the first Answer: 0.89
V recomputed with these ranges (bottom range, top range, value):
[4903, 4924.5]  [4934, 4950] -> 0.89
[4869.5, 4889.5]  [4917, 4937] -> 1.21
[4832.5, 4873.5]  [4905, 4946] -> 1.01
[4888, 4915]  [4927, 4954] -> 0.94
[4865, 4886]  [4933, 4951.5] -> 1.13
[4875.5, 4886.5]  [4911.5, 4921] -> 1.18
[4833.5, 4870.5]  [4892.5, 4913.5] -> 1.03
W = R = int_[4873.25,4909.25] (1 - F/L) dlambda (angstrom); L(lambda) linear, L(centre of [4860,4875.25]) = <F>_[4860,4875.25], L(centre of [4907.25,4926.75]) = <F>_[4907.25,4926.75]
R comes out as 1.8 angstrom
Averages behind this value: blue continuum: 16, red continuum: 16.9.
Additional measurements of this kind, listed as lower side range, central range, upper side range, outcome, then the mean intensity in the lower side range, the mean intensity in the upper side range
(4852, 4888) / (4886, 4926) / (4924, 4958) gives -2.38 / 15.3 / 16.4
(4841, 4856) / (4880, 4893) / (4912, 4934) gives 1.18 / 15.4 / 17.2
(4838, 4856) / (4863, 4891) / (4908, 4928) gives 3.53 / 15.4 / 17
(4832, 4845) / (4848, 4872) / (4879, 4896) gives -0.23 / 16.7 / 15.2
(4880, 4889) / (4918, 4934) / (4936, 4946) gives -2.26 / 15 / 15.2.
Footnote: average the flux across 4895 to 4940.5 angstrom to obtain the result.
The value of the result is 16.8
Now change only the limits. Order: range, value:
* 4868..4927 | 15.8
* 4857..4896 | 15.7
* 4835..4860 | 16.1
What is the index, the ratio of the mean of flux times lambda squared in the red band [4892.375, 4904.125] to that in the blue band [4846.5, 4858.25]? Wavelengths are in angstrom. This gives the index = 1.20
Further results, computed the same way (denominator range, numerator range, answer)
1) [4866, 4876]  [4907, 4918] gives 1.26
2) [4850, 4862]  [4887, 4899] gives 0.97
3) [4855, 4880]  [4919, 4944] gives 1.08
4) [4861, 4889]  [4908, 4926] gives 1.16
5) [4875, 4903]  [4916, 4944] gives 1.08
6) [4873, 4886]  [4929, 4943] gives 1.15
